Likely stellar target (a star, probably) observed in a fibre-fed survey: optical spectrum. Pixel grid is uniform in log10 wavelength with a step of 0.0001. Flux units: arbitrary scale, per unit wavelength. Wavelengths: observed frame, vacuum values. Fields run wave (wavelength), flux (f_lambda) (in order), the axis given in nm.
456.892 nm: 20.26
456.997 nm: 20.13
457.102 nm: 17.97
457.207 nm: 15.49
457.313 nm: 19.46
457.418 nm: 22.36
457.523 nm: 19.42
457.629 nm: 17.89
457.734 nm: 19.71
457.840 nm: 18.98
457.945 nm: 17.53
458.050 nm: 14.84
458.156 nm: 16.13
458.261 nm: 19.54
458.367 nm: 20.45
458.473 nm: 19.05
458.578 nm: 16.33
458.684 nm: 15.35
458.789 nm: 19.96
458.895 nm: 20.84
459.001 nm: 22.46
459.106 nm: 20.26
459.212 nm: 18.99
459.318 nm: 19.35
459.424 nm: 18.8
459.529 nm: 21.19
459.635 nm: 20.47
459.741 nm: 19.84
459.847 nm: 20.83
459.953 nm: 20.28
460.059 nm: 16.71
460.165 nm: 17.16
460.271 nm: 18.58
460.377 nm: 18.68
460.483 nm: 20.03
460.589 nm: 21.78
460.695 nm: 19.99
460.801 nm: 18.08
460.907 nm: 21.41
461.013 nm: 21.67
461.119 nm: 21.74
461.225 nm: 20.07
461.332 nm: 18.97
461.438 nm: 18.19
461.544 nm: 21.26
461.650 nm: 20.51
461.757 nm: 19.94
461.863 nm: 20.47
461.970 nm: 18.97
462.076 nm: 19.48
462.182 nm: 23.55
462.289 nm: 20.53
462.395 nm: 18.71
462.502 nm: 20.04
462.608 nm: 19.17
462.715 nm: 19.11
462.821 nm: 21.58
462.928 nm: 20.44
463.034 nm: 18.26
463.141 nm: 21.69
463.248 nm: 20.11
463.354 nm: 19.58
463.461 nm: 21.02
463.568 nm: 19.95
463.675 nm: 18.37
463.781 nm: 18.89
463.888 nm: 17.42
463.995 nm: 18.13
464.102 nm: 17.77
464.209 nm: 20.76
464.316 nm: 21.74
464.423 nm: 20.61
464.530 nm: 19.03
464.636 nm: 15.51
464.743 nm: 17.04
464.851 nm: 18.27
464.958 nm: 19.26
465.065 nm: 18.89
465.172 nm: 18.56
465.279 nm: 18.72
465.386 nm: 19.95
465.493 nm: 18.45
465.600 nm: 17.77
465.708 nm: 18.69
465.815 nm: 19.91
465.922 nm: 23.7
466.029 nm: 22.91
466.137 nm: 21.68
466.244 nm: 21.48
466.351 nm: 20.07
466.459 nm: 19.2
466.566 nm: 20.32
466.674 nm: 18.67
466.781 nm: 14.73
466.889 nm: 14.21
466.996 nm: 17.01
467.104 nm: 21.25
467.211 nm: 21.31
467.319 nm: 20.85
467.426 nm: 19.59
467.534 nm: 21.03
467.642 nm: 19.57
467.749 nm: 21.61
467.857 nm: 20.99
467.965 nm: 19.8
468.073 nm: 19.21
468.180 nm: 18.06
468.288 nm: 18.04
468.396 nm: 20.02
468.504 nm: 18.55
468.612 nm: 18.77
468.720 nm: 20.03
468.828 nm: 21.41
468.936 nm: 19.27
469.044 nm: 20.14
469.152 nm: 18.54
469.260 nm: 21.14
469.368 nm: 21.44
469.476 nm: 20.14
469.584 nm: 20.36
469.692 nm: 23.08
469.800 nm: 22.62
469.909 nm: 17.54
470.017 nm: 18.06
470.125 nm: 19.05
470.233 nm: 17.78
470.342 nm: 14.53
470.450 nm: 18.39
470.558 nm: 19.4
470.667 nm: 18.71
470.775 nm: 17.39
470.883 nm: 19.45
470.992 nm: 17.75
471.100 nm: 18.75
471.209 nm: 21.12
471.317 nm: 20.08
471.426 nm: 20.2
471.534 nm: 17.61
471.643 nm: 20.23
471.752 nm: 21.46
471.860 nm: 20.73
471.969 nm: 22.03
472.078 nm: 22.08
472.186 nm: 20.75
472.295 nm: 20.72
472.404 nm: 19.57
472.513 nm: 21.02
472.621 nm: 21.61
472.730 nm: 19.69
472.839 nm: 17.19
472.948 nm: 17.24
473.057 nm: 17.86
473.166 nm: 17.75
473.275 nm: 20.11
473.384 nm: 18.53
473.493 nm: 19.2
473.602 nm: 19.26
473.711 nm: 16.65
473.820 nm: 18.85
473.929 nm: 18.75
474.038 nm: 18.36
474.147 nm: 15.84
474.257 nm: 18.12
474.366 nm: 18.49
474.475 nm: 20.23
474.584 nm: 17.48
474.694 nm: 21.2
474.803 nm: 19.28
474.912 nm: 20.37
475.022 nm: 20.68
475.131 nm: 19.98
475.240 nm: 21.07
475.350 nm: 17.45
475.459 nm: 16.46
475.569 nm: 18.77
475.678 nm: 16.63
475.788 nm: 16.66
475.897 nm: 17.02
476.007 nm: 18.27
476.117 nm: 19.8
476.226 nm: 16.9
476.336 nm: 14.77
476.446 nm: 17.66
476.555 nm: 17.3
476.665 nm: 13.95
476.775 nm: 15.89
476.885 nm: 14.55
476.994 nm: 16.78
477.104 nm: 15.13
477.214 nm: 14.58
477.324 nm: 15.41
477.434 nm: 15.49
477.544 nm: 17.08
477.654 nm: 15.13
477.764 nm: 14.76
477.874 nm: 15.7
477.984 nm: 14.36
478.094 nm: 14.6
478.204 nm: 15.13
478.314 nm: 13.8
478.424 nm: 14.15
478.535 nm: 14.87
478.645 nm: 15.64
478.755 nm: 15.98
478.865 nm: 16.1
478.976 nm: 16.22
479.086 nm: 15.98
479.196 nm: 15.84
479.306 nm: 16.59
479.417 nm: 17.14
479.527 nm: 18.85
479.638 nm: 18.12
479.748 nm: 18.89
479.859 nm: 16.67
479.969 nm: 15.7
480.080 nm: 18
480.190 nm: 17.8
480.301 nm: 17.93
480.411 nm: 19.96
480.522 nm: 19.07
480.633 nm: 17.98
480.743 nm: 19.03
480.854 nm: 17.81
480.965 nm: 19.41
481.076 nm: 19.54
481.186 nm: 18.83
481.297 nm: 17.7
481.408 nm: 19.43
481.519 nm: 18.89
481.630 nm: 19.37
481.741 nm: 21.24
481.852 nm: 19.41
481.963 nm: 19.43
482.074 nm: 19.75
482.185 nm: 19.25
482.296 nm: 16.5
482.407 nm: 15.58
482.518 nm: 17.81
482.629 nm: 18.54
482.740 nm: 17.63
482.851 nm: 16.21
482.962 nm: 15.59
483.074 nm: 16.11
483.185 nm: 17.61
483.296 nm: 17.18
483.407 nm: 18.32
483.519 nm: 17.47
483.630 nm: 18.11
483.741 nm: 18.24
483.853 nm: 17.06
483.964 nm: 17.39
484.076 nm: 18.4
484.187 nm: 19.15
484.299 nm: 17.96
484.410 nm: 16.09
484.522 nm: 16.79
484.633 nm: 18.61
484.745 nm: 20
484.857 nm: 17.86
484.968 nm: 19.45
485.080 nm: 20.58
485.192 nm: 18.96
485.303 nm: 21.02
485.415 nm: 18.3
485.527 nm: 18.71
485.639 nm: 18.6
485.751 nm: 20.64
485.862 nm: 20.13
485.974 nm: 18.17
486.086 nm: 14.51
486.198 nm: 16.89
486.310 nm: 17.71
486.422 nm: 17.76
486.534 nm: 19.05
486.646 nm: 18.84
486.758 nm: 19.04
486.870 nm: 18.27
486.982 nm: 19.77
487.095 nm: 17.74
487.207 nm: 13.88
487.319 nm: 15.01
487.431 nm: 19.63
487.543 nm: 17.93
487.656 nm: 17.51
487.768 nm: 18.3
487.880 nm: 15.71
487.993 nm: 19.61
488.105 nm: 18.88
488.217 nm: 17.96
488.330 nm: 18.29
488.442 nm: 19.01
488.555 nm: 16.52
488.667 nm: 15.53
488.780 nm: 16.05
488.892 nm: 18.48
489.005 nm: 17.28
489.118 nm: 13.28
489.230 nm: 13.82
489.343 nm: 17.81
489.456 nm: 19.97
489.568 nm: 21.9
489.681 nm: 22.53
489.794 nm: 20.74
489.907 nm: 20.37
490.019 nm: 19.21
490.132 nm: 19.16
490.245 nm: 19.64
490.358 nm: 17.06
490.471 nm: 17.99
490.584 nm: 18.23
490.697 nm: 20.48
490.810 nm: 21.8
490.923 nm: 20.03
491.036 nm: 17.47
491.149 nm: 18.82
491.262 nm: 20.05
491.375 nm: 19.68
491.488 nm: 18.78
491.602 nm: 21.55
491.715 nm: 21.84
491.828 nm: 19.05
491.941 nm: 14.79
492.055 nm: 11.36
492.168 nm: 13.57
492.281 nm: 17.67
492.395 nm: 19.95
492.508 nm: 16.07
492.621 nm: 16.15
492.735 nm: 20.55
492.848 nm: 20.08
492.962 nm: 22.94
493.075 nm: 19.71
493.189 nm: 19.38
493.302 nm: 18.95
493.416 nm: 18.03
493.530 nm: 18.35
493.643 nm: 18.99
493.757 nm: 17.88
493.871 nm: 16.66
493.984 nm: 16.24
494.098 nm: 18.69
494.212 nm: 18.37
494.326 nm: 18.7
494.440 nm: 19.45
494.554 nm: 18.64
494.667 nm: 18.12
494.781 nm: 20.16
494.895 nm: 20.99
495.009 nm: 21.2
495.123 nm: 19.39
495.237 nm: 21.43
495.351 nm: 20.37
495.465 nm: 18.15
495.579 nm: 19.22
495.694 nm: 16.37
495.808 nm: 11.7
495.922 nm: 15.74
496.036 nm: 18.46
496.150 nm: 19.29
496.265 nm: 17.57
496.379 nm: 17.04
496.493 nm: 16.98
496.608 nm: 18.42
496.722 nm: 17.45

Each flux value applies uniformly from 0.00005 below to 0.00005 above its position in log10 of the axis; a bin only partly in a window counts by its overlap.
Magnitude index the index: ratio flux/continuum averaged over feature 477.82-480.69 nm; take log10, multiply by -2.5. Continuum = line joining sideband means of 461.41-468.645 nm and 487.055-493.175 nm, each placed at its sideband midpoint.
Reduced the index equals 0.14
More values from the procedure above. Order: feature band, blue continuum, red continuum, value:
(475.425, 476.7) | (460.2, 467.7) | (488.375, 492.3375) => 0.119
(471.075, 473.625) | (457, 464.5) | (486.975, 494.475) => -0.042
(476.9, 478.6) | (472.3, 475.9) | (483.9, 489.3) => 0.219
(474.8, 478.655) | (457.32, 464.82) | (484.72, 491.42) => 0.145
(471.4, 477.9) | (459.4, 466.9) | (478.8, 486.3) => 0.030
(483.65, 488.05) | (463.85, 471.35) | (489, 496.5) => 0.035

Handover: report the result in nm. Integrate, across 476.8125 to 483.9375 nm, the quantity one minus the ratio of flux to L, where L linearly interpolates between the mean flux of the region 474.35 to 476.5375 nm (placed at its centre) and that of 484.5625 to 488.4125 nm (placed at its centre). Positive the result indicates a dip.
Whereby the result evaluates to 0.48 nm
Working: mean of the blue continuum 18.4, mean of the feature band 17.1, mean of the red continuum 18.3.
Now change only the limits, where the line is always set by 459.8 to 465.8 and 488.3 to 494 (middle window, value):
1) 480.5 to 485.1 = 0.13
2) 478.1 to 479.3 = 0.22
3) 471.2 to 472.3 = -0.08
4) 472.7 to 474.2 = 0.07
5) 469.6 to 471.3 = 0.02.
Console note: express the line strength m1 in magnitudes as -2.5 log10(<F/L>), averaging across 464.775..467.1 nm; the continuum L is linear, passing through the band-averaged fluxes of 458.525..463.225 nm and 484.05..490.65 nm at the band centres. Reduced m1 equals 0.02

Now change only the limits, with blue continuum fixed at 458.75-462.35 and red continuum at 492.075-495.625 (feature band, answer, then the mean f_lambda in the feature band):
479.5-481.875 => 0.04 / 18.6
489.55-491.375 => -0.04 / 19.7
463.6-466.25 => 0.03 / 19.3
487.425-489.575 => 0.09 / 17.5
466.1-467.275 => 0.04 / 19.1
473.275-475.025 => 0.04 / 18.8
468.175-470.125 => -0.01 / 19.9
